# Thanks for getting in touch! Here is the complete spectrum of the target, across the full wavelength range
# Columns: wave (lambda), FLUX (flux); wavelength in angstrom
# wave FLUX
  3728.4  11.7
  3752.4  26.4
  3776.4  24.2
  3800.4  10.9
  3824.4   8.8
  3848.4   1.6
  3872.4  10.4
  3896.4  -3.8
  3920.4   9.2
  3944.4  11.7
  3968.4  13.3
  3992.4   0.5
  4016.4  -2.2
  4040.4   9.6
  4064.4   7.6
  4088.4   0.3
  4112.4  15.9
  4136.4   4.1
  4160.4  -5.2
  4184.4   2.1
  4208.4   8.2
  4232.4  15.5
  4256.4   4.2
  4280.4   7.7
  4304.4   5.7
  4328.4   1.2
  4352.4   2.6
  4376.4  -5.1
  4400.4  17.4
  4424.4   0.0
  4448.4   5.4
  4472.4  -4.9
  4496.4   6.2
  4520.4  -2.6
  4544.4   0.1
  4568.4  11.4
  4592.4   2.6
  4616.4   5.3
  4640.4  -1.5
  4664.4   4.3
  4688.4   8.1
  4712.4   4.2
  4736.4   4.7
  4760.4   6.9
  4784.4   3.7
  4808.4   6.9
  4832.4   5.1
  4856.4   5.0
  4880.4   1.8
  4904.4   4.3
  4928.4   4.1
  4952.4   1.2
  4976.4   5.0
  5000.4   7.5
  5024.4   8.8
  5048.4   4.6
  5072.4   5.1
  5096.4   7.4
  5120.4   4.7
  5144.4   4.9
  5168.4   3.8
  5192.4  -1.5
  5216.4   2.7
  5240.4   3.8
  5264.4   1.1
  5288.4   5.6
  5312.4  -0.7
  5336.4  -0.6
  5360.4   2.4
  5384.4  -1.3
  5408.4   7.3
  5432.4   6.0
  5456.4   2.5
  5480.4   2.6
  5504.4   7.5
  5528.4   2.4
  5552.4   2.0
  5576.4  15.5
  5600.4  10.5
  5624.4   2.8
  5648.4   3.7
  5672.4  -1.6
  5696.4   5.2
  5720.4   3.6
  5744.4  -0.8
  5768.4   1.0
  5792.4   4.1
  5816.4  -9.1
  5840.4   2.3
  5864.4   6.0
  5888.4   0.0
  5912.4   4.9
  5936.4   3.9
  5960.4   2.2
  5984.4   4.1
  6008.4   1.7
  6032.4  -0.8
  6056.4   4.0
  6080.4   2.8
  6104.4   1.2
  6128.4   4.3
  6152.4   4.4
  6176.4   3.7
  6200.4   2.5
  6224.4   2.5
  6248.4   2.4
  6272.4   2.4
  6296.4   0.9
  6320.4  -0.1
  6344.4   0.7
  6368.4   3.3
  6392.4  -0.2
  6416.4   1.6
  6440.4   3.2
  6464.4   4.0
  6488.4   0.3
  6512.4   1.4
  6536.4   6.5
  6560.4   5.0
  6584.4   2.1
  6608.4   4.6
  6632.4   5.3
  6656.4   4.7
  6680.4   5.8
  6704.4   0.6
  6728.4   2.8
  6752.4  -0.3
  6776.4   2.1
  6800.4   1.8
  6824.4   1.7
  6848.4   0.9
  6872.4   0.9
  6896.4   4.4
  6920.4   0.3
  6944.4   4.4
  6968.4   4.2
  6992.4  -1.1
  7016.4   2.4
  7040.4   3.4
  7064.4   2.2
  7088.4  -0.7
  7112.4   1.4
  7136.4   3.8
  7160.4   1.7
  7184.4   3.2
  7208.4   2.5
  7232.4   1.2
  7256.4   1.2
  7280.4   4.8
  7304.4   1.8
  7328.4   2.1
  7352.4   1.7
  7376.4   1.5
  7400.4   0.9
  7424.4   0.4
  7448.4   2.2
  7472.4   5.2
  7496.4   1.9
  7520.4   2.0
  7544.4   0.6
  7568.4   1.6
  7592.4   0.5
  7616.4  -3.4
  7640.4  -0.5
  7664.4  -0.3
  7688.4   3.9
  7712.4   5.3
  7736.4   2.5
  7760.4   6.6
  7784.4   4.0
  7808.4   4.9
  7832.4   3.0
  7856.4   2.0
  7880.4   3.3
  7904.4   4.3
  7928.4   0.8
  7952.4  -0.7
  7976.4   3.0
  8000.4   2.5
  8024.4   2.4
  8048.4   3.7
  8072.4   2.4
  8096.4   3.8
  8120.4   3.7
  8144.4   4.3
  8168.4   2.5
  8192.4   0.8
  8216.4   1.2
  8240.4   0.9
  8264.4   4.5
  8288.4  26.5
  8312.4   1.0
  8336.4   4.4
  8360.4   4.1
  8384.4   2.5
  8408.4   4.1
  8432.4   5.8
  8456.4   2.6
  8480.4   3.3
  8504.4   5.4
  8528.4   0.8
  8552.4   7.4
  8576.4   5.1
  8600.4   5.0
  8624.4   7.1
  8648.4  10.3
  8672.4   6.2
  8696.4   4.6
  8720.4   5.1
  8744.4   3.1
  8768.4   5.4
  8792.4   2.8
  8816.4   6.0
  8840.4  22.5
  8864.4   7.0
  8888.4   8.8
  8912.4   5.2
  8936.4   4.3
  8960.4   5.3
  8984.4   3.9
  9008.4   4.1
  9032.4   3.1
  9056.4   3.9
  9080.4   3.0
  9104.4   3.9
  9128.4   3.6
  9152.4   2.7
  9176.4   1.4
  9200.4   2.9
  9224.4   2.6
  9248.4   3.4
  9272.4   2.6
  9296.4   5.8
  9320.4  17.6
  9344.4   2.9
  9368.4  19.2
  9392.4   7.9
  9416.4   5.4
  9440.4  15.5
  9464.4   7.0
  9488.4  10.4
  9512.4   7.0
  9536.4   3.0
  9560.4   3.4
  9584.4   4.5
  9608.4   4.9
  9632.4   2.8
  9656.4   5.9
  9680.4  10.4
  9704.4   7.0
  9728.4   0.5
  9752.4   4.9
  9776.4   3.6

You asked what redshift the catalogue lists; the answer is 1.22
